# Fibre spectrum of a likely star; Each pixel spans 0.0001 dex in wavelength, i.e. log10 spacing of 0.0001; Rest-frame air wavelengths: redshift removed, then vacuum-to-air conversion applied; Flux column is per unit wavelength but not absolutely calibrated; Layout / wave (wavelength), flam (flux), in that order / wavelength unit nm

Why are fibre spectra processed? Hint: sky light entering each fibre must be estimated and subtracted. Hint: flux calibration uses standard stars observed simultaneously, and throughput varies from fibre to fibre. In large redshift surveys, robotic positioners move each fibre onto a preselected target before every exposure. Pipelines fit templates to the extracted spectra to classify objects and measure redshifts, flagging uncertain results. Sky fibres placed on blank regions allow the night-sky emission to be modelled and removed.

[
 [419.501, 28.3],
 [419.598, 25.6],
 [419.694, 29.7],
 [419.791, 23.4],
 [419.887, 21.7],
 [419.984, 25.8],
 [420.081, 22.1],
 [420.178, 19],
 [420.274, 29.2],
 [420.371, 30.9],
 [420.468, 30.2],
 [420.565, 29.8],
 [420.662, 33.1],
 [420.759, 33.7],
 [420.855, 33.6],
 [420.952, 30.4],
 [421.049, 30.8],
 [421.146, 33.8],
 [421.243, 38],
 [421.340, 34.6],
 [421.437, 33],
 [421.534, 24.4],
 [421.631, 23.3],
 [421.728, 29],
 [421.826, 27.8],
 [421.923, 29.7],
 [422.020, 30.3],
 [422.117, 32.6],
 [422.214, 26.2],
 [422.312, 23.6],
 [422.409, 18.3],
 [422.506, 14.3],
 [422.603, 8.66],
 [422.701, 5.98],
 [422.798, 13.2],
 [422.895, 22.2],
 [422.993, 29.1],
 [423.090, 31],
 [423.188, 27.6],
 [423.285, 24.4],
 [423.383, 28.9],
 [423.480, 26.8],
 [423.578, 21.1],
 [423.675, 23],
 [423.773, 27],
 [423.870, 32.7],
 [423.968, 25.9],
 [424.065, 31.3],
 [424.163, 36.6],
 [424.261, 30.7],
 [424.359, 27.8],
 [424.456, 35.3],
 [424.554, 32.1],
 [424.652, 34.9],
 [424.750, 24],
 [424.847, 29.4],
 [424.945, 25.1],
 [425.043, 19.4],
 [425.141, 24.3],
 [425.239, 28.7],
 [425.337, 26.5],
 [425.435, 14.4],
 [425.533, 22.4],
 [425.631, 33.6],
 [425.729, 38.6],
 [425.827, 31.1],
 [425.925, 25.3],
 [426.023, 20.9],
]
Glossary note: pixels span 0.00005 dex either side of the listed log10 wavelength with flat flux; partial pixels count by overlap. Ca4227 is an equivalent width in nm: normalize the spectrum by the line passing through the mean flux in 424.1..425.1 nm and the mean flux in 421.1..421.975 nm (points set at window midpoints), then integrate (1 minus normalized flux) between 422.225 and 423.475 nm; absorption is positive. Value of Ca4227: 0.37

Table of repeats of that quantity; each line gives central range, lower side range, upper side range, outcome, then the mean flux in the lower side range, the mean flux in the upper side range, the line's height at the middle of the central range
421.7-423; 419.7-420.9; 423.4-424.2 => 0.28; 27.8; 28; 27.9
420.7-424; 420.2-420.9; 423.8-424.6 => 0.52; 31.1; 31.4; 31.2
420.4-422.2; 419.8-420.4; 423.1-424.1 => -0.40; 24.5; 27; 25.4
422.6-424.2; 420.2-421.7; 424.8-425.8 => 0.20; 31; 26.3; 28.4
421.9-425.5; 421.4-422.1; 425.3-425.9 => 0.33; 28.3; 27.7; 28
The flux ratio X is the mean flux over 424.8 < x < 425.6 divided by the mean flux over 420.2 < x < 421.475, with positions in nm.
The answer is 0.7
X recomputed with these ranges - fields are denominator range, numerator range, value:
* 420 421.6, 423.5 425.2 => 0.93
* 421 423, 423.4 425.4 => 1.12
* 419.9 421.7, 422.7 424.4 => 0.89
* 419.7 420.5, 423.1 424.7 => 1.15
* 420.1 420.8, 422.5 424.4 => 0.85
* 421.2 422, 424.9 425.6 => 0.78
